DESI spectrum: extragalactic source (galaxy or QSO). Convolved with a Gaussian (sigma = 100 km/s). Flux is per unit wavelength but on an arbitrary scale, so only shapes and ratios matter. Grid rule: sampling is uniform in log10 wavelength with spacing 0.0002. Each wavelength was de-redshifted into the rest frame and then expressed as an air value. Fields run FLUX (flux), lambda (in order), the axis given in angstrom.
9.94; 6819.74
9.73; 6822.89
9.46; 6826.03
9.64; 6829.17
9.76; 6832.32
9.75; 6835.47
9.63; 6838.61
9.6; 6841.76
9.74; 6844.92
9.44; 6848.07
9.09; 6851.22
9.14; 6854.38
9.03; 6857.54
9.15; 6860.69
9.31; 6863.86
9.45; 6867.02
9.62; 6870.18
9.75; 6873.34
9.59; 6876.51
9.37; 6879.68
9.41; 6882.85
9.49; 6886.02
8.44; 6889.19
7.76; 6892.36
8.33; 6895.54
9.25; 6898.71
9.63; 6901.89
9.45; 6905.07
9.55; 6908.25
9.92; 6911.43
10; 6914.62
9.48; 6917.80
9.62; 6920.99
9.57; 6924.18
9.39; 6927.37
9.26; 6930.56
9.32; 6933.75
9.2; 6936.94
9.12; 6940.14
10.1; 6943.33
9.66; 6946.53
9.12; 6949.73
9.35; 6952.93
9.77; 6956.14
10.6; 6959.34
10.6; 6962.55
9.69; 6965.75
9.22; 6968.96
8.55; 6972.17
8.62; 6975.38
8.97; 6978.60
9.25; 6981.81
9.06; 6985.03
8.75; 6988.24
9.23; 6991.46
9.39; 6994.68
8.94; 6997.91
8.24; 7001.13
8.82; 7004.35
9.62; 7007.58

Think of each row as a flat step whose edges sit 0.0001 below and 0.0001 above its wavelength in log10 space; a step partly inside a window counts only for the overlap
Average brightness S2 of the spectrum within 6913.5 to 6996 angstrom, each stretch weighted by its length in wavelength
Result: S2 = 9.42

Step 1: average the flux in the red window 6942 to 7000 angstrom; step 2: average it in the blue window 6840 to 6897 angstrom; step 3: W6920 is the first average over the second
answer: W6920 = 1.0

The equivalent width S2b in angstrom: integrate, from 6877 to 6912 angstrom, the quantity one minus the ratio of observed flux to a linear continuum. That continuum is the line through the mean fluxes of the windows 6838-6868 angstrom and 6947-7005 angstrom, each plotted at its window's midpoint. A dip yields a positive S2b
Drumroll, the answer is 0.7 angstrom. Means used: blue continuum 9.34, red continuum 9.25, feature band 9.14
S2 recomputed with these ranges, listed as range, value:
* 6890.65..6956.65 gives 9.37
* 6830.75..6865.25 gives 9.42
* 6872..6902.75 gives 9.08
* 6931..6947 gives 9.46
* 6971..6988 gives 8.89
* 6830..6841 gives 9.7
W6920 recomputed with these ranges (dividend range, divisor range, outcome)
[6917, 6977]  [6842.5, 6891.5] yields 1.02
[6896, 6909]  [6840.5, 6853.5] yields 0.99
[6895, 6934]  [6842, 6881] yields 1.01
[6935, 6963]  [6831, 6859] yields 1.02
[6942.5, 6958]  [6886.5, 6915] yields 1.05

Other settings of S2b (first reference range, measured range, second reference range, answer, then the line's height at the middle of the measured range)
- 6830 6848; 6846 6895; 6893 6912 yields 1.4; 9.46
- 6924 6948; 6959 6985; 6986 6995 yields -0.4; 9.21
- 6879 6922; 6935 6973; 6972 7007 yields -2.3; 9.06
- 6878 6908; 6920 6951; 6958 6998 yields -0.9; 9.17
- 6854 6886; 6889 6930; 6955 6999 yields 0.4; 9.37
